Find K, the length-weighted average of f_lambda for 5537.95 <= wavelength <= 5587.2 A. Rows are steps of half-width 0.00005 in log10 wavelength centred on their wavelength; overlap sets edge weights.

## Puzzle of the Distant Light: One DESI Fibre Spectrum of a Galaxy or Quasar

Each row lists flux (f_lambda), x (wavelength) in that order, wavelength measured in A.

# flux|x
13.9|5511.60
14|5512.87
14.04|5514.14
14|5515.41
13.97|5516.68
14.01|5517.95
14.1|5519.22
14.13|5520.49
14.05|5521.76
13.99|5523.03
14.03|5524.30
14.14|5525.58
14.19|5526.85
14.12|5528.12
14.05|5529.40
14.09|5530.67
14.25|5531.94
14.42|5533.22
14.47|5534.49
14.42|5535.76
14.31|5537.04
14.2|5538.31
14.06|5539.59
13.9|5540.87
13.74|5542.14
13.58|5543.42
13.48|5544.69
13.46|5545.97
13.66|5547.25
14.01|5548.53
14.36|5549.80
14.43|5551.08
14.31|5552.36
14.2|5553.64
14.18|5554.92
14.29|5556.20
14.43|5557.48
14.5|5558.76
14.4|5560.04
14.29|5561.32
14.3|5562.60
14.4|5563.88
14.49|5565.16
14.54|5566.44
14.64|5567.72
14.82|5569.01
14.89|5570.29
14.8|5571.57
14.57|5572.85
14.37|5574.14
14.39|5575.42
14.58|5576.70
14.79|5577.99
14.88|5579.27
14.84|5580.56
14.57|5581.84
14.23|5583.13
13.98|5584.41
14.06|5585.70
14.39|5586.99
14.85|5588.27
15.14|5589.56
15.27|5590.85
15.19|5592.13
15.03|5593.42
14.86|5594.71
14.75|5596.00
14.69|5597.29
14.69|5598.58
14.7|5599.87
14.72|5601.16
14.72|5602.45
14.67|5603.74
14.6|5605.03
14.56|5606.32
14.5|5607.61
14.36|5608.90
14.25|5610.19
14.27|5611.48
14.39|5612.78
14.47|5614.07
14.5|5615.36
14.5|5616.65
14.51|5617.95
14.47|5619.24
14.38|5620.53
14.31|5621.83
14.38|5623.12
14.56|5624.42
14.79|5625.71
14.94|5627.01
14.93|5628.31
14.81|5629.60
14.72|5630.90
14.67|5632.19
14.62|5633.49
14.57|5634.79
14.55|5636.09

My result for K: 14.3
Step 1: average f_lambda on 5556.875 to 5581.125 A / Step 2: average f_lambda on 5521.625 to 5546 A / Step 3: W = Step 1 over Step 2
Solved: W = 1.0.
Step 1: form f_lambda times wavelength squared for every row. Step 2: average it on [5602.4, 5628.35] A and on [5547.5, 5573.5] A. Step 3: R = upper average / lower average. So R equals 1.03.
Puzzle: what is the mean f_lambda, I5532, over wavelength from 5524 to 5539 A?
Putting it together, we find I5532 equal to 14.2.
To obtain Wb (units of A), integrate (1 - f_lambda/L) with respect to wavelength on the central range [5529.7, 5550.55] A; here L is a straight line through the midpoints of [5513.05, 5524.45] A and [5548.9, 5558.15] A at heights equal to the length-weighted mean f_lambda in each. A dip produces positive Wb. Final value 0.26 A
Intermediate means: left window 14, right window 14.3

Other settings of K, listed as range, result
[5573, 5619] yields 14.6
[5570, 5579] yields 14.6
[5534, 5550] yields 14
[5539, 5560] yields 14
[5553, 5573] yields 14.5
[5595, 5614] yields 14.6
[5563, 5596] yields 14.7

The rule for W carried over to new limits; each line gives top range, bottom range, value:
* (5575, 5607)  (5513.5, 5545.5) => 1.04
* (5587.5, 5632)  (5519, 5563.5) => 1.04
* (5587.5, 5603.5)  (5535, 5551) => 1.07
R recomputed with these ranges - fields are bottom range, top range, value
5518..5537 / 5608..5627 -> 1.05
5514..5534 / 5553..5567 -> 1.03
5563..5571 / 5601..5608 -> 1.01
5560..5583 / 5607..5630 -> 1.01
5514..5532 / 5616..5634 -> 1.08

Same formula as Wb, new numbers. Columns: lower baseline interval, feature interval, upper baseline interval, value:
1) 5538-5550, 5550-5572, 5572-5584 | -0.41 A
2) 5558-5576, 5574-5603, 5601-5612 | -0.32 A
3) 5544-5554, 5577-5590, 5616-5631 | -0.27 A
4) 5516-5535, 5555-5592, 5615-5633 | -0.51 A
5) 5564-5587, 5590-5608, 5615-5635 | -0.27 A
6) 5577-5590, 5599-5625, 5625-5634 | 0.37 A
